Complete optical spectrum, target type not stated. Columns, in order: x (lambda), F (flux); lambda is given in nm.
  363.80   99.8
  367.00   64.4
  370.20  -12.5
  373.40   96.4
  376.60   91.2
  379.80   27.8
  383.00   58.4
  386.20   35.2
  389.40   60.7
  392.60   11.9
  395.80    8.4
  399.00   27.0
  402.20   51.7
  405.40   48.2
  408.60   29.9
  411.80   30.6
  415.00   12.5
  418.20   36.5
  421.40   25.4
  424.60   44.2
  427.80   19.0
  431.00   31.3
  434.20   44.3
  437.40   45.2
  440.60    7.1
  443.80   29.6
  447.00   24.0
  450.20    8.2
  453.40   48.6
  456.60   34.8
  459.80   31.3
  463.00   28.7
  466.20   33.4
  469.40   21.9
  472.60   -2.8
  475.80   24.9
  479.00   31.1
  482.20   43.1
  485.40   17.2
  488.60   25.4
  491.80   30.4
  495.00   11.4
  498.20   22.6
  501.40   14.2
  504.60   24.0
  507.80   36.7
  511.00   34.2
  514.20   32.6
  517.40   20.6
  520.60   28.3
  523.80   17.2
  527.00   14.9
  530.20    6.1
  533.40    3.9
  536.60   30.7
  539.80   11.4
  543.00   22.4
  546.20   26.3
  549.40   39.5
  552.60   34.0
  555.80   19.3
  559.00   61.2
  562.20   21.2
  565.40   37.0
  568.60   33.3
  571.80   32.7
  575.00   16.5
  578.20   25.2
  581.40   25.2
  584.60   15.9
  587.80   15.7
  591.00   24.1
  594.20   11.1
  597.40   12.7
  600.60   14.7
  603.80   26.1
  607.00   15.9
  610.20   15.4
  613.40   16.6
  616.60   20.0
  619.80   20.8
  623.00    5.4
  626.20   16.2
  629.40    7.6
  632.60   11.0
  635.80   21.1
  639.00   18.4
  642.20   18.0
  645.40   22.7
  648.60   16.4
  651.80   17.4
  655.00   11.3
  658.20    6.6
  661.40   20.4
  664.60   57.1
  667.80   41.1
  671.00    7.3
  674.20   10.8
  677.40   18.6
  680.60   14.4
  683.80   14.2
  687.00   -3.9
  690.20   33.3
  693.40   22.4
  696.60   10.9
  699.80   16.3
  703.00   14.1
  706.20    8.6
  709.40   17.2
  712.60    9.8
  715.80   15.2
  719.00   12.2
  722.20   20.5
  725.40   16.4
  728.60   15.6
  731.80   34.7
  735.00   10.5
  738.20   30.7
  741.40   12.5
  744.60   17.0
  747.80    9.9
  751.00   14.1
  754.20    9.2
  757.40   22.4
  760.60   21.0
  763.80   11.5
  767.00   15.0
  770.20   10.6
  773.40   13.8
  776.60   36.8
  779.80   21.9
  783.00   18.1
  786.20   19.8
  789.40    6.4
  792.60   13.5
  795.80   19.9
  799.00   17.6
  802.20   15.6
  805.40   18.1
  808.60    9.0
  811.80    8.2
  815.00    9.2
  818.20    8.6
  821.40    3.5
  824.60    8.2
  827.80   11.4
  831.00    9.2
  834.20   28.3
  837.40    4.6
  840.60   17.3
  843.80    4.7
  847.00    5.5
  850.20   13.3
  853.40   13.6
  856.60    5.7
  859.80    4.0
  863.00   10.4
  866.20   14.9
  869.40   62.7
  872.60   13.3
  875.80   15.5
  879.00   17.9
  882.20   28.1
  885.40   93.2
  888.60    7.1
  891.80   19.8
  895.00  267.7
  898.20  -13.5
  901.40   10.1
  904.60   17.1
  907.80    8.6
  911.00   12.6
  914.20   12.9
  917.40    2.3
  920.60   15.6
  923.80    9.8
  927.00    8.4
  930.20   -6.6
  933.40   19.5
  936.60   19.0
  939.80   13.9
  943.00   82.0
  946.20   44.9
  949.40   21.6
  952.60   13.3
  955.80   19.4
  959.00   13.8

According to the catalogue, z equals 0.786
